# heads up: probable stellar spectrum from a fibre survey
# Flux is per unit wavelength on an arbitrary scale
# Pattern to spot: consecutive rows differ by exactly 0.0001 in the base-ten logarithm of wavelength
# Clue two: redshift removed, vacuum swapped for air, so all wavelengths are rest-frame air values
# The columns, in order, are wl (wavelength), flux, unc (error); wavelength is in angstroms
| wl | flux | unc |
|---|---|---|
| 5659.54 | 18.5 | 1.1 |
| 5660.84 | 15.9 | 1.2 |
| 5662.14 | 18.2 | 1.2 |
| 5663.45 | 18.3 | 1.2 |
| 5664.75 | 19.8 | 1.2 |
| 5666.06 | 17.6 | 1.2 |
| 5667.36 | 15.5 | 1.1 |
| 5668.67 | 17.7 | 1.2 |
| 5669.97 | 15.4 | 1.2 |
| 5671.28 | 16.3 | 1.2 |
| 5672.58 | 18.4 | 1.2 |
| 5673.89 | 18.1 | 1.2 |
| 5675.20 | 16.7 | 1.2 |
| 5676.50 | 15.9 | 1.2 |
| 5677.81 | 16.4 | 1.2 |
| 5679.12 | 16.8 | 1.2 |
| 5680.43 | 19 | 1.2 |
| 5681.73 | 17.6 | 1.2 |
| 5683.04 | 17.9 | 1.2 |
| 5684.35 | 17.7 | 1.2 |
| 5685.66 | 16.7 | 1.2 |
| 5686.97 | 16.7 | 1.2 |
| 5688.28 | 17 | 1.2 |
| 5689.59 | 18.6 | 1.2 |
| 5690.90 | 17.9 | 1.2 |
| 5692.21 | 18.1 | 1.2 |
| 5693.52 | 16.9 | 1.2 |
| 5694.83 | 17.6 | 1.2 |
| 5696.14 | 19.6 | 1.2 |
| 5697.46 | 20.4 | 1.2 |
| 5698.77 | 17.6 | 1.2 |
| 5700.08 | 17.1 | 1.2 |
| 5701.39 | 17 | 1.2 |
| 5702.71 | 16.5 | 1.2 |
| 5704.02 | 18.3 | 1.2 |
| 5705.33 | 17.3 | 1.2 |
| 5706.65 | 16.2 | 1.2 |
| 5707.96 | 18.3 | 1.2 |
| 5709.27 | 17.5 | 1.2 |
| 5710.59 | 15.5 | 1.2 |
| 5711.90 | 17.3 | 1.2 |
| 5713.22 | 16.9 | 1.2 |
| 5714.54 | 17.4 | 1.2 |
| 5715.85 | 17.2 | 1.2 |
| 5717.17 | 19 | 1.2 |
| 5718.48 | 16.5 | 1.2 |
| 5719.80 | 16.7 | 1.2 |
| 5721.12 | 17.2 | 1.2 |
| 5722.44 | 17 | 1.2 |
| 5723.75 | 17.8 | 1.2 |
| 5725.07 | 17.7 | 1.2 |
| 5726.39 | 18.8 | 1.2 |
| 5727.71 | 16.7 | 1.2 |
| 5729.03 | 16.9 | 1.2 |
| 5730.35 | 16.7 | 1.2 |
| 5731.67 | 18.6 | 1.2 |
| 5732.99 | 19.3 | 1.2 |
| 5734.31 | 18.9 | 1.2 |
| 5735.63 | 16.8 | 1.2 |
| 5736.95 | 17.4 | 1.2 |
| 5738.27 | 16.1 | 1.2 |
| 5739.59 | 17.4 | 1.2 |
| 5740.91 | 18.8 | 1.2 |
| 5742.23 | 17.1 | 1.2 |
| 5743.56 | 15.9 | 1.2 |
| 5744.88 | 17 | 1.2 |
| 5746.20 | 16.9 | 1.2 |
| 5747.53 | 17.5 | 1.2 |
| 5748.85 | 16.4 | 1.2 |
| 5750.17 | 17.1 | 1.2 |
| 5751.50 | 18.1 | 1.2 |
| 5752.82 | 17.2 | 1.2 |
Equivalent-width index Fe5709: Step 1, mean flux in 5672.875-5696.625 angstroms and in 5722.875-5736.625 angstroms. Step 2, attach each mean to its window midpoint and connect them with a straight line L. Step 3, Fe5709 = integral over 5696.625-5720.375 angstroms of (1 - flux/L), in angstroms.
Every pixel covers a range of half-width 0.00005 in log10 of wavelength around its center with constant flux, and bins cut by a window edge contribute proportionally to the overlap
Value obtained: 0.4 angstroms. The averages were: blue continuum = 17.5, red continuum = 17.8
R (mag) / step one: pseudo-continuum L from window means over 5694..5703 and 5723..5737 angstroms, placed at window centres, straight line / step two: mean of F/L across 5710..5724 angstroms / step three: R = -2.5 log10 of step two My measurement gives 0.05 mag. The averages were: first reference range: 18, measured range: 17.1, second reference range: 17.8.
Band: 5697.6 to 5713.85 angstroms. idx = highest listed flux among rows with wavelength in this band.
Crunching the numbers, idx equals 18.3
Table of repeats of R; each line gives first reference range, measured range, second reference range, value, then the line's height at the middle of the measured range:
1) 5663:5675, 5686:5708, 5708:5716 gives -0.03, 17.2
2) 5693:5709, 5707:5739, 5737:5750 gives 0.00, 17.4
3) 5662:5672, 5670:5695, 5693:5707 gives 0.01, 17.5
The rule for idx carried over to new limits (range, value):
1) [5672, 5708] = 20.4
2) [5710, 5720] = 19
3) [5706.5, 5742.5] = 19.3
